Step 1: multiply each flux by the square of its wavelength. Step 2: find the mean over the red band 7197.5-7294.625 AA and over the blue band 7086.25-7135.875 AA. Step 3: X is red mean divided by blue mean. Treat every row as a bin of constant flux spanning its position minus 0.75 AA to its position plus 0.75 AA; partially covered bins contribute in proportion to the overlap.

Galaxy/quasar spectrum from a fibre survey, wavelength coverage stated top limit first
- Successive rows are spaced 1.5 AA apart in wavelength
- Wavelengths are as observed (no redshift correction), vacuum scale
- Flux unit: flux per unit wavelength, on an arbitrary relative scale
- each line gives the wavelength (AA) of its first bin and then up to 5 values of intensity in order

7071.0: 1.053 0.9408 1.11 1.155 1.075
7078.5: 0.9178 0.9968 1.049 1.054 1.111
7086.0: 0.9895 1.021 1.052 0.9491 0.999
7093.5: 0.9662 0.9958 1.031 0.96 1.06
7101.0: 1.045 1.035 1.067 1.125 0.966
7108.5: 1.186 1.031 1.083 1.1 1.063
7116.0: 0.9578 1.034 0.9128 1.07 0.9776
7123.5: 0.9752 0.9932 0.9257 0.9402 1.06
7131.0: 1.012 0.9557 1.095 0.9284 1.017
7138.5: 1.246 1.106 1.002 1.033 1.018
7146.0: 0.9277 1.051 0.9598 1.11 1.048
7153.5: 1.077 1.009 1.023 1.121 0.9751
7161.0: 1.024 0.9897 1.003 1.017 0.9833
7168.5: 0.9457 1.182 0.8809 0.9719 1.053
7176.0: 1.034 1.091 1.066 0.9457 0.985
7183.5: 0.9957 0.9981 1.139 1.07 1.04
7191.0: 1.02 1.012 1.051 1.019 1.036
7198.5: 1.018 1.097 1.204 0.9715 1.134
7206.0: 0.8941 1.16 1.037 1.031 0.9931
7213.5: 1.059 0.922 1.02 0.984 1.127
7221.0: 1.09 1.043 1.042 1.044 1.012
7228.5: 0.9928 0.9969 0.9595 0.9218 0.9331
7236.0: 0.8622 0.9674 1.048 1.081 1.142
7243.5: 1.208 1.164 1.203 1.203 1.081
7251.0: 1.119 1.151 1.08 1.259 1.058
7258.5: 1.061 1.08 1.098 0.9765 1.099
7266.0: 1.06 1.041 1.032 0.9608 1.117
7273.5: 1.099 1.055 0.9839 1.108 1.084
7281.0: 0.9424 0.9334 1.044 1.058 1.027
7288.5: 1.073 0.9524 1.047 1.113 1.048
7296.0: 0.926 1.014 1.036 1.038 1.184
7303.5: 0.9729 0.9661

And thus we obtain 1.07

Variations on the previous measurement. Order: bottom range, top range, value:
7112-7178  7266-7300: 1.05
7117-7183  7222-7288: 1.07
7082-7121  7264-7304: 1.06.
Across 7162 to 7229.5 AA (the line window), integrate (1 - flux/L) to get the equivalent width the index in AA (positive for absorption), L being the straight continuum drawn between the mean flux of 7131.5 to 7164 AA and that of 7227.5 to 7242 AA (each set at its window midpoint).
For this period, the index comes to -1.74 AA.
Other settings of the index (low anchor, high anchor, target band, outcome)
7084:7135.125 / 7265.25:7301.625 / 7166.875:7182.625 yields 0.2 AA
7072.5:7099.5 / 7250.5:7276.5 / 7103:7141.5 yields 0.1 AA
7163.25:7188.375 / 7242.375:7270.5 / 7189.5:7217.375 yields 0.3 AA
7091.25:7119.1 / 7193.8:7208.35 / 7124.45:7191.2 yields 1.5 AA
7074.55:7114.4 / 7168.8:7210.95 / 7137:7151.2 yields -0.1 AA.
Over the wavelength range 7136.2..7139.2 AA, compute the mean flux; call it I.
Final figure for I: 1.13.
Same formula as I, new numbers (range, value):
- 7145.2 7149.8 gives 0.981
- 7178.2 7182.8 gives 1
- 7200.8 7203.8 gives 1.09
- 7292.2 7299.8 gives 1.03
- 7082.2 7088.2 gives 1.04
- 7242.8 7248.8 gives 1.19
